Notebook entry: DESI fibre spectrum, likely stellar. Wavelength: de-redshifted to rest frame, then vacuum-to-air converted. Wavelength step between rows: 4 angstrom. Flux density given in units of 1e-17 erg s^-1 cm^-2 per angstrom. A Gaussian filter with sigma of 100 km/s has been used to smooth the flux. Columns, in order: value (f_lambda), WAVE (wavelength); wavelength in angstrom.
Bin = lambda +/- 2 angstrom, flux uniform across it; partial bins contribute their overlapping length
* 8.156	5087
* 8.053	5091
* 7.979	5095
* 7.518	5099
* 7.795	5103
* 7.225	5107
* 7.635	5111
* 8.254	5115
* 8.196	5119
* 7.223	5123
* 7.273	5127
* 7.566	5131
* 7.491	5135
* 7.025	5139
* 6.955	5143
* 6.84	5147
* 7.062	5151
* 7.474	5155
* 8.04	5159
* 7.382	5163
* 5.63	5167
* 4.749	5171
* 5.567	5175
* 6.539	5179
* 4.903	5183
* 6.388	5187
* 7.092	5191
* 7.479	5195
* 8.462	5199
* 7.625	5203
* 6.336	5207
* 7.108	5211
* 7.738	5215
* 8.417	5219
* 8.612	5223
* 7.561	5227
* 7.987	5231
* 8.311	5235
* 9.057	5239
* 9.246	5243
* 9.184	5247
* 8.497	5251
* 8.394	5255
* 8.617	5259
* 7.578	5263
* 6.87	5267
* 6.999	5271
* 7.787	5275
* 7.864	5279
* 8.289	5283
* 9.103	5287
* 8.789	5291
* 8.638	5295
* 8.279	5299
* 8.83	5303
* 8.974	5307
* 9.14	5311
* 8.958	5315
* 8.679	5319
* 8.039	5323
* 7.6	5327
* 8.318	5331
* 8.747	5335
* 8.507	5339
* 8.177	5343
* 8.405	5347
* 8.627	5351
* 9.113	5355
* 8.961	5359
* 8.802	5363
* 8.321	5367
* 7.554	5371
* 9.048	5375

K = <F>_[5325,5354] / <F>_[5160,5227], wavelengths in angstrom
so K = 1.21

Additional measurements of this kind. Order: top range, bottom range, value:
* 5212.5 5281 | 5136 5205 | 1.20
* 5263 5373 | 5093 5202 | 1.18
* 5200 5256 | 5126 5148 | 1.13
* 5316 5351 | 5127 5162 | 1.14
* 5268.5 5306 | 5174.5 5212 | 1.22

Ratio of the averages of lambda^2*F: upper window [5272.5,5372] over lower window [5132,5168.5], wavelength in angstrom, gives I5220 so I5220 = 1.3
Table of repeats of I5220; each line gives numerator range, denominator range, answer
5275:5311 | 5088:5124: 1.18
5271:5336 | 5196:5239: 1.11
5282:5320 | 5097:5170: 1.28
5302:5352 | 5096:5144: 1.23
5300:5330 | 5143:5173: 1.35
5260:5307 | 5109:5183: 1.23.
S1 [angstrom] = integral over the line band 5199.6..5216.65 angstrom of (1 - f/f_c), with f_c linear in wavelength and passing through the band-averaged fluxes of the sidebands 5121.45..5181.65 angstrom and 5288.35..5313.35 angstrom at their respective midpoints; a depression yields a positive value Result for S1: 0.6 angstrom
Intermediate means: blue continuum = 6.83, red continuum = 8.79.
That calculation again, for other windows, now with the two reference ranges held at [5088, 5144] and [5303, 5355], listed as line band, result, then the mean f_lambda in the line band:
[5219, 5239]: -0.3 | 8.24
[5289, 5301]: -0.2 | 8.57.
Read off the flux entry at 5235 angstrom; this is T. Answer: 8.311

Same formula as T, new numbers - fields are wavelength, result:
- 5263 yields 7.578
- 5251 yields 8.497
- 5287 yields 9.103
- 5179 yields 6.539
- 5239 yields 9.057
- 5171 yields 4.749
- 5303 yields 8.83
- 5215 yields 7.738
